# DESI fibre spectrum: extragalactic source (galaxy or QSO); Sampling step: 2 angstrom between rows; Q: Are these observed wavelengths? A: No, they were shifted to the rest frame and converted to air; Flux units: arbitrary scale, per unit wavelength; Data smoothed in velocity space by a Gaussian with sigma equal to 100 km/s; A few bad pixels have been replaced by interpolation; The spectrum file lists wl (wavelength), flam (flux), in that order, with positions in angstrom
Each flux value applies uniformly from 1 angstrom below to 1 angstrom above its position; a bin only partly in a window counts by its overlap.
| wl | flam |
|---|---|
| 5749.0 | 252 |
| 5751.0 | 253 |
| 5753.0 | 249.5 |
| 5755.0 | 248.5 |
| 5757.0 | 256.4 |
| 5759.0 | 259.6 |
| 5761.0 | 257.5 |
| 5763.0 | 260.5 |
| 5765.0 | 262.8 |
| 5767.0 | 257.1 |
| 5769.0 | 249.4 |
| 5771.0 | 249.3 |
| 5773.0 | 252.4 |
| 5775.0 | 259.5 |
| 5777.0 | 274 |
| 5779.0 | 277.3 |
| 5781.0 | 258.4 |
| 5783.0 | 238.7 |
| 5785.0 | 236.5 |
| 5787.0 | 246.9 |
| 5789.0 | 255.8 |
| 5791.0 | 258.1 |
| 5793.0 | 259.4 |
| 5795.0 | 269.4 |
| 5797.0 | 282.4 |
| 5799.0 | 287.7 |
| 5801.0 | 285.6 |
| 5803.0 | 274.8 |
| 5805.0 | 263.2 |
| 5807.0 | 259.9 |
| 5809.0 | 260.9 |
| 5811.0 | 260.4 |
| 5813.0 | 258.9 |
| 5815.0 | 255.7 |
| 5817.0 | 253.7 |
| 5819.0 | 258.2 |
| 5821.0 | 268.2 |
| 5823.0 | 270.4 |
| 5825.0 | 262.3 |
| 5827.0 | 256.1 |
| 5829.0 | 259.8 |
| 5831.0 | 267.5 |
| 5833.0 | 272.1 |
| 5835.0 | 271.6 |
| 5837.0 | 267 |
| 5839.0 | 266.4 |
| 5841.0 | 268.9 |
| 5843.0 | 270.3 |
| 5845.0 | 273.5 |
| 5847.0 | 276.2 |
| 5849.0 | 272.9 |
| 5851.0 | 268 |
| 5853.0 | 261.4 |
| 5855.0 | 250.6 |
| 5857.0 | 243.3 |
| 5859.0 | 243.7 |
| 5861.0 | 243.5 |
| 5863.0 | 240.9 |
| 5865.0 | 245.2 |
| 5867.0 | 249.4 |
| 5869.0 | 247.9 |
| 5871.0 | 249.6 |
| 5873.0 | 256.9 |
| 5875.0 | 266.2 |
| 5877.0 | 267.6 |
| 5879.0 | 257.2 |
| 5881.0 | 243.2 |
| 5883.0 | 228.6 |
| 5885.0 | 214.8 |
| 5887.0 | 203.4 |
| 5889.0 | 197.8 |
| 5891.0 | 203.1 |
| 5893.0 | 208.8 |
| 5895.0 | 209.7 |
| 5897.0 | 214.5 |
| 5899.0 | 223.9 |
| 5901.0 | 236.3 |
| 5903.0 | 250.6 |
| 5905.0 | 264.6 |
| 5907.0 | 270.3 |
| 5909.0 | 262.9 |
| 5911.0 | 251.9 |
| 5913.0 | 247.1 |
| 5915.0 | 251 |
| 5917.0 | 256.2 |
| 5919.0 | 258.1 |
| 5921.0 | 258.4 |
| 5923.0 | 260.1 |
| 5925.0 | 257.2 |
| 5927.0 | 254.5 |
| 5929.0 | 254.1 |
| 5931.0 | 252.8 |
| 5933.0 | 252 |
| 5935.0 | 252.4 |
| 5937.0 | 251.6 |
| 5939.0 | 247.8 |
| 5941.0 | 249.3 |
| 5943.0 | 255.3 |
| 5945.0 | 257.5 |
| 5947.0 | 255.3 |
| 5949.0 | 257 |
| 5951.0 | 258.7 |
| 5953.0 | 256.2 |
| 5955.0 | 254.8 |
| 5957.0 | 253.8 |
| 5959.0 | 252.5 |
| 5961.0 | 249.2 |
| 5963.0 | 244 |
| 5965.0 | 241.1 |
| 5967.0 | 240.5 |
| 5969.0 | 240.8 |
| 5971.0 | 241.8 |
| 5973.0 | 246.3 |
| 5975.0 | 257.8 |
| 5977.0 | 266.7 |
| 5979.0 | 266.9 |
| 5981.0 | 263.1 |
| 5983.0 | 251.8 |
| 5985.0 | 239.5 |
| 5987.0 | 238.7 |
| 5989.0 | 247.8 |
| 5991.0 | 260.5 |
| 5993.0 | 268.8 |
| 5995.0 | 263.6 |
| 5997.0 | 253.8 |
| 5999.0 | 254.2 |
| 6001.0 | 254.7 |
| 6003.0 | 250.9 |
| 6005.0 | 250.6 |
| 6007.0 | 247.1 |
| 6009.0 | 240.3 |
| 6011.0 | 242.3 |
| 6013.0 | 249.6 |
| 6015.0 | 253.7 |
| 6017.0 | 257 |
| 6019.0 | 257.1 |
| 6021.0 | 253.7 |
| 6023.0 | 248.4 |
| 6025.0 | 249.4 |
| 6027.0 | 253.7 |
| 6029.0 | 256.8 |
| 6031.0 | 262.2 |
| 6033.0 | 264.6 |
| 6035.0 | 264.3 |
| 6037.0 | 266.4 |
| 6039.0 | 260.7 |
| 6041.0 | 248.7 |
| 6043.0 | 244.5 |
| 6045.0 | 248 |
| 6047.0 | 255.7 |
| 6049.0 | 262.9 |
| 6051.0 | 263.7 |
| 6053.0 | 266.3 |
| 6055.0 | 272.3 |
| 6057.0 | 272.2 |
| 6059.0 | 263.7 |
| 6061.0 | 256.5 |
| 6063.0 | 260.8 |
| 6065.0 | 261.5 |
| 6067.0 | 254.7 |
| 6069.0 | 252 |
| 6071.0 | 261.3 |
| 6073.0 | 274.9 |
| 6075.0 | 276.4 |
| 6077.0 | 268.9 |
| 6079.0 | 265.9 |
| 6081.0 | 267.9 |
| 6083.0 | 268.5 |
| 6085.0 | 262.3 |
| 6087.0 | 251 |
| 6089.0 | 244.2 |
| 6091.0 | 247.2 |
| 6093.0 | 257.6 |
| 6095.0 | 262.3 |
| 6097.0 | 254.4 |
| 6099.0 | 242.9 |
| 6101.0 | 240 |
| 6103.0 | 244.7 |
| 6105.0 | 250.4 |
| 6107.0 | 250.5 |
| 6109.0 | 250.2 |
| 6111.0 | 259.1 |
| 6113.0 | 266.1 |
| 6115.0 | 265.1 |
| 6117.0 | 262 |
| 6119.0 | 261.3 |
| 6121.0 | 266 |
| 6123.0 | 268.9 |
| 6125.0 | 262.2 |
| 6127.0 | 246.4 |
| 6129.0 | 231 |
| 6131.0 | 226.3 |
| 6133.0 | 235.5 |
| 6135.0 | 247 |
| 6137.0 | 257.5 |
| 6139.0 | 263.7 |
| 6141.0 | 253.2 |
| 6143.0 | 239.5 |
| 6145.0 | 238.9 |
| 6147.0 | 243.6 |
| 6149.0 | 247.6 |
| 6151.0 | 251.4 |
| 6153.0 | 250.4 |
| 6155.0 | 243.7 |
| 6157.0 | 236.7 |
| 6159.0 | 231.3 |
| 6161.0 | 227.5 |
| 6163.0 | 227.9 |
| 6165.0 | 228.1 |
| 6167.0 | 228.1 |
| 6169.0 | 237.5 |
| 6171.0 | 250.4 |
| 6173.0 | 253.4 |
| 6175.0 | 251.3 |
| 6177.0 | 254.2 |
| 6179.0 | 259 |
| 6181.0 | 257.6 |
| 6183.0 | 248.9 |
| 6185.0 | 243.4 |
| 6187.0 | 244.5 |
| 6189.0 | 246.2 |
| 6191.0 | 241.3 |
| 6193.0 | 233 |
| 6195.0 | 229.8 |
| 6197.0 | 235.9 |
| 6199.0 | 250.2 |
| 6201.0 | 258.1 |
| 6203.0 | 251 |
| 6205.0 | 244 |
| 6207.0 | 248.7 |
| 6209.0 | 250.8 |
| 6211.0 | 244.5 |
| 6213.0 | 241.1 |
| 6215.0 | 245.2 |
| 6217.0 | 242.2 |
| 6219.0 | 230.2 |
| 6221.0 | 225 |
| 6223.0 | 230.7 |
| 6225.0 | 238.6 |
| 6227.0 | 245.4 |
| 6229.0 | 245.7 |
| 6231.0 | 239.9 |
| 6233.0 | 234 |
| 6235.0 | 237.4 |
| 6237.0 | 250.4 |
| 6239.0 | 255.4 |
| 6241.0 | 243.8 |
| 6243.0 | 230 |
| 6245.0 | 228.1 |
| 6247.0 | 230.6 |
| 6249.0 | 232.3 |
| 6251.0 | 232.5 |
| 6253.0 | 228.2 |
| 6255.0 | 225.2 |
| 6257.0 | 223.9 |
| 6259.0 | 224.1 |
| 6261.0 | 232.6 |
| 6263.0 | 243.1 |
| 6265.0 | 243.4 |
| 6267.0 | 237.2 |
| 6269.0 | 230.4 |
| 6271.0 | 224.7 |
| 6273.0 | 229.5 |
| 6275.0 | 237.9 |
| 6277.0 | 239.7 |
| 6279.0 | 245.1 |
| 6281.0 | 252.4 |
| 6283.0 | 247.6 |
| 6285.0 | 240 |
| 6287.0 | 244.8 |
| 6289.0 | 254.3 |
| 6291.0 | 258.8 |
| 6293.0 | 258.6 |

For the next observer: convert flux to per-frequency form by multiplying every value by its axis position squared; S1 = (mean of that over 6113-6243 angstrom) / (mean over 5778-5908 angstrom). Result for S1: 1.08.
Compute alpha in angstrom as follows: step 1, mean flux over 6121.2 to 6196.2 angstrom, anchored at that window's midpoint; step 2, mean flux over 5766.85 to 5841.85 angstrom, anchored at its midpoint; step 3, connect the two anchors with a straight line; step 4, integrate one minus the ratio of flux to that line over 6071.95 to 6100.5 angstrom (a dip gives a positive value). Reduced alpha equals -1.4 angstrom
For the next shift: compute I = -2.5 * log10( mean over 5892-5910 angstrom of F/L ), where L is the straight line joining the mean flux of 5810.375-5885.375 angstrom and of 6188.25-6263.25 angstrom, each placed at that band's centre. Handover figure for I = 0.08 mag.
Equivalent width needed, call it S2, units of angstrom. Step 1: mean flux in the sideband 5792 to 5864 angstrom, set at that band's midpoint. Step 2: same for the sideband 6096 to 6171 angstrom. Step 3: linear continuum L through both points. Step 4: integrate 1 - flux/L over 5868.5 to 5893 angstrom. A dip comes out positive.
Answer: 2.45 angstrom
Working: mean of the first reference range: 264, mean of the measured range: 235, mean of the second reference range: 247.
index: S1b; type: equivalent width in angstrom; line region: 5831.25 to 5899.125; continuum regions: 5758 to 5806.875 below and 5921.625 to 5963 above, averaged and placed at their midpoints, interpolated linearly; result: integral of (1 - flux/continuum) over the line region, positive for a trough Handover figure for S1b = 2.8 angstrom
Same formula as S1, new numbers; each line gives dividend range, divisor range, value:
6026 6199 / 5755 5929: 1.09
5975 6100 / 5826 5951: 1.08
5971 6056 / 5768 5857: 1.04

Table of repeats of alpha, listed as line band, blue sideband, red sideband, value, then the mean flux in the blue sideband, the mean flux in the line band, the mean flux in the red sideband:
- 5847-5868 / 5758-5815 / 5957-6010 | 0.4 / 261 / 253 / 251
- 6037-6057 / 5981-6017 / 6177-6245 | -0.8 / 252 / 259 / 243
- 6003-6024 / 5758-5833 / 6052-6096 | 1.0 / 261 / 250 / 262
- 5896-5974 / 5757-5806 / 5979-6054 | 1.9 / 261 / 251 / 255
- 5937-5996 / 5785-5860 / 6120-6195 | 0.7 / 264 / 253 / 245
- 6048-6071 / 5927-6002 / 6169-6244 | -1.2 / 253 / 262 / 244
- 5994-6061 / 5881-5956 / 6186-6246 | -3.6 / 244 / 256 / 241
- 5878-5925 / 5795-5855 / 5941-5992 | 3.7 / 267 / 238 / 252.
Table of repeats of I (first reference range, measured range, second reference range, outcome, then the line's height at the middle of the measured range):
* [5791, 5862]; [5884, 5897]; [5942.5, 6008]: 0.25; 259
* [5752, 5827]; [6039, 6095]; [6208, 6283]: -0.06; 246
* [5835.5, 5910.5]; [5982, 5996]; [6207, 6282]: -0.04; 244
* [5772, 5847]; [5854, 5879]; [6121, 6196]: 0.04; 261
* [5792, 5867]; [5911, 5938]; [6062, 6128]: 0.03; 262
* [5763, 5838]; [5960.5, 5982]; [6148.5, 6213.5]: 0.01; 254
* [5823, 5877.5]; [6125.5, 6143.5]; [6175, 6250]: 0.01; 246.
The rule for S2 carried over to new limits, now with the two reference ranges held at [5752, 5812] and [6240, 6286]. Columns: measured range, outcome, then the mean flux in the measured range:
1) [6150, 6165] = 0.2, 238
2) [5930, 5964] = -0.2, 253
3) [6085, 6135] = -1.9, 252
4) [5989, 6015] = -0.4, 253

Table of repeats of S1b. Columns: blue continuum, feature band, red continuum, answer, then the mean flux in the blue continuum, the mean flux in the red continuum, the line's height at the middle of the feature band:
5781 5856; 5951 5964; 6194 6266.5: 0.16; 264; 239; 255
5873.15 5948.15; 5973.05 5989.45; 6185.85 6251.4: -0.68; 245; 241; 244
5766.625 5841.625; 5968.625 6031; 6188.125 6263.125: -0.34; 262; 239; 251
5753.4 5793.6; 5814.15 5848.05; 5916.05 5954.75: -1.37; 256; 255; 255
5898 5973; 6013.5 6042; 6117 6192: -0.83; 252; 246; 249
